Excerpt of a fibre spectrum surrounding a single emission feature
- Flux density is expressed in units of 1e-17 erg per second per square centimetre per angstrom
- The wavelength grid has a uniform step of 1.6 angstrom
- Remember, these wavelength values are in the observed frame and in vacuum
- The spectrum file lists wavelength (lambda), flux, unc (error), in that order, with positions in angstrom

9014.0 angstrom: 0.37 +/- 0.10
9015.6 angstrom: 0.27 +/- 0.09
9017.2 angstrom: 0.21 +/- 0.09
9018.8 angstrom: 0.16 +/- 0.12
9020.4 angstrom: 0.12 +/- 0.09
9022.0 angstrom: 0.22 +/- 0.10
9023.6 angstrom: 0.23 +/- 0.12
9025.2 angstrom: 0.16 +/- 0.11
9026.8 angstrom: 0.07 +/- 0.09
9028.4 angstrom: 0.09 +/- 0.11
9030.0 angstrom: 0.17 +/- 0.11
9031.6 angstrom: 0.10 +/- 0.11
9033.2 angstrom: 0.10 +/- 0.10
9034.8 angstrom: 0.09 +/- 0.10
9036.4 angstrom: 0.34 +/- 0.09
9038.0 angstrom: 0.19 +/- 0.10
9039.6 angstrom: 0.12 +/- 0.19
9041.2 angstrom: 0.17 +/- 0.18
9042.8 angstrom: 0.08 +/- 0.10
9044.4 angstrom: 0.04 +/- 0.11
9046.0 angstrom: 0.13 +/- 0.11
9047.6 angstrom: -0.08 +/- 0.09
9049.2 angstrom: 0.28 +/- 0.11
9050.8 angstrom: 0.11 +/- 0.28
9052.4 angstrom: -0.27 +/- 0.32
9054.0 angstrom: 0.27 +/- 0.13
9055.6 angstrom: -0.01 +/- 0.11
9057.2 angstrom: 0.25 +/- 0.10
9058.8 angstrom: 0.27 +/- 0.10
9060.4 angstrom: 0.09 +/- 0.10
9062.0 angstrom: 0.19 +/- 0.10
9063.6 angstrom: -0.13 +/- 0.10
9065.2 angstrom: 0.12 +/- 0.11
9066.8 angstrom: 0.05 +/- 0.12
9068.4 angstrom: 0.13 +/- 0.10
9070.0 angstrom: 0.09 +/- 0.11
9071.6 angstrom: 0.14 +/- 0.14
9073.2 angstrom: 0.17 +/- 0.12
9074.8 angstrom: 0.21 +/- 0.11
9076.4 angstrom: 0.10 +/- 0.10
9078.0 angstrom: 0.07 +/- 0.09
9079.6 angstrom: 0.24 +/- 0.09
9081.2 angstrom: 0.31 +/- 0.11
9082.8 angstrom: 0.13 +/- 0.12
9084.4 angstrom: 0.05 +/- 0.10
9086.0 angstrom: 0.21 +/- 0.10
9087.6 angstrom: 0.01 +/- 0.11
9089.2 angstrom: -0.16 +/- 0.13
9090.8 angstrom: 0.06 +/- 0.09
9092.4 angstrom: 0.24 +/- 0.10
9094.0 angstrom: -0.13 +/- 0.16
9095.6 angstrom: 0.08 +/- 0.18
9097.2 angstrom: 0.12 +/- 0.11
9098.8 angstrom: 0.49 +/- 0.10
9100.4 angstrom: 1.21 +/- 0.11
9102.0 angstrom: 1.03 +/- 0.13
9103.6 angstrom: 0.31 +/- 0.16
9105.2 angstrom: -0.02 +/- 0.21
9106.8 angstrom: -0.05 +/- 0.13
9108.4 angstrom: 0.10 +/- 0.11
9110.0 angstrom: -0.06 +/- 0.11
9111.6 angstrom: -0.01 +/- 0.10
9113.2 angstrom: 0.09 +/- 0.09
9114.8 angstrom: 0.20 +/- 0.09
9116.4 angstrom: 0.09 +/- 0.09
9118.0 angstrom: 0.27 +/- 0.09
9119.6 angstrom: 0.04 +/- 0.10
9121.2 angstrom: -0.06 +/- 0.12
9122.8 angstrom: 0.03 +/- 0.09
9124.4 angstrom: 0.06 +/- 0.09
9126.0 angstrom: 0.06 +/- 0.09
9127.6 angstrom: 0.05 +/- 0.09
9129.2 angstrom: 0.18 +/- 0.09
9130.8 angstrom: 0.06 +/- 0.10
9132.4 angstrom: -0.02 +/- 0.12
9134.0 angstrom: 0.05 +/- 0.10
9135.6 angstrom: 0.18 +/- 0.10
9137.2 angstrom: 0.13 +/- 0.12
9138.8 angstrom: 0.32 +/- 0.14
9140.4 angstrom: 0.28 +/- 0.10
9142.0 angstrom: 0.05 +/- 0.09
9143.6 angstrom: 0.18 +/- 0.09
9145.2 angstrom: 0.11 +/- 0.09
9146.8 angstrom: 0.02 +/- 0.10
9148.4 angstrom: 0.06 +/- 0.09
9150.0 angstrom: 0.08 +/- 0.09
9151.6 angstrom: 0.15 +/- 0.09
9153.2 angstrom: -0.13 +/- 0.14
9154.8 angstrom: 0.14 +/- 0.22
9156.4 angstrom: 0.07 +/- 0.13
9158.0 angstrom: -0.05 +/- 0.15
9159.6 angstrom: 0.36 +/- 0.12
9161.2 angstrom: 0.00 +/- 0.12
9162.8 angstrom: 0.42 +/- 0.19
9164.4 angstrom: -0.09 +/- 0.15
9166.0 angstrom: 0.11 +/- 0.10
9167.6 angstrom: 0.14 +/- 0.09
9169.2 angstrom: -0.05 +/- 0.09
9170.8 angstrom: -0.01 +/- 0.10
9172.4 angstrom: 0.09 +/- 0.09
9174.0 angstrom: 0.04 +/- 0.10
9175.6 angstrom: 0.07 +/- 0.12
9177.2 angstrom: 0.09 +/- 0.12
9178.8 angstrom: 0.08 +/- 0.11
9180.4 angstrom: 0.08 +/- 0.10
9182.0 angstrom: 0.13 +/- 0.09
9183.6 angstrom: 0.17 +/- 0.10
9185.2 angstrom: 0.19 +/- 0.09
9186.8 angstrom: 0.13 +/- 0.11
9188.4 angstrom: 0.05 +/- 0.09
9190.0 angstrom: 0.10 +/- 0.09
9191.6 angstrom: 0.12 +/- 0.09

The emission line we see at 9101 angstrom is H-beta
